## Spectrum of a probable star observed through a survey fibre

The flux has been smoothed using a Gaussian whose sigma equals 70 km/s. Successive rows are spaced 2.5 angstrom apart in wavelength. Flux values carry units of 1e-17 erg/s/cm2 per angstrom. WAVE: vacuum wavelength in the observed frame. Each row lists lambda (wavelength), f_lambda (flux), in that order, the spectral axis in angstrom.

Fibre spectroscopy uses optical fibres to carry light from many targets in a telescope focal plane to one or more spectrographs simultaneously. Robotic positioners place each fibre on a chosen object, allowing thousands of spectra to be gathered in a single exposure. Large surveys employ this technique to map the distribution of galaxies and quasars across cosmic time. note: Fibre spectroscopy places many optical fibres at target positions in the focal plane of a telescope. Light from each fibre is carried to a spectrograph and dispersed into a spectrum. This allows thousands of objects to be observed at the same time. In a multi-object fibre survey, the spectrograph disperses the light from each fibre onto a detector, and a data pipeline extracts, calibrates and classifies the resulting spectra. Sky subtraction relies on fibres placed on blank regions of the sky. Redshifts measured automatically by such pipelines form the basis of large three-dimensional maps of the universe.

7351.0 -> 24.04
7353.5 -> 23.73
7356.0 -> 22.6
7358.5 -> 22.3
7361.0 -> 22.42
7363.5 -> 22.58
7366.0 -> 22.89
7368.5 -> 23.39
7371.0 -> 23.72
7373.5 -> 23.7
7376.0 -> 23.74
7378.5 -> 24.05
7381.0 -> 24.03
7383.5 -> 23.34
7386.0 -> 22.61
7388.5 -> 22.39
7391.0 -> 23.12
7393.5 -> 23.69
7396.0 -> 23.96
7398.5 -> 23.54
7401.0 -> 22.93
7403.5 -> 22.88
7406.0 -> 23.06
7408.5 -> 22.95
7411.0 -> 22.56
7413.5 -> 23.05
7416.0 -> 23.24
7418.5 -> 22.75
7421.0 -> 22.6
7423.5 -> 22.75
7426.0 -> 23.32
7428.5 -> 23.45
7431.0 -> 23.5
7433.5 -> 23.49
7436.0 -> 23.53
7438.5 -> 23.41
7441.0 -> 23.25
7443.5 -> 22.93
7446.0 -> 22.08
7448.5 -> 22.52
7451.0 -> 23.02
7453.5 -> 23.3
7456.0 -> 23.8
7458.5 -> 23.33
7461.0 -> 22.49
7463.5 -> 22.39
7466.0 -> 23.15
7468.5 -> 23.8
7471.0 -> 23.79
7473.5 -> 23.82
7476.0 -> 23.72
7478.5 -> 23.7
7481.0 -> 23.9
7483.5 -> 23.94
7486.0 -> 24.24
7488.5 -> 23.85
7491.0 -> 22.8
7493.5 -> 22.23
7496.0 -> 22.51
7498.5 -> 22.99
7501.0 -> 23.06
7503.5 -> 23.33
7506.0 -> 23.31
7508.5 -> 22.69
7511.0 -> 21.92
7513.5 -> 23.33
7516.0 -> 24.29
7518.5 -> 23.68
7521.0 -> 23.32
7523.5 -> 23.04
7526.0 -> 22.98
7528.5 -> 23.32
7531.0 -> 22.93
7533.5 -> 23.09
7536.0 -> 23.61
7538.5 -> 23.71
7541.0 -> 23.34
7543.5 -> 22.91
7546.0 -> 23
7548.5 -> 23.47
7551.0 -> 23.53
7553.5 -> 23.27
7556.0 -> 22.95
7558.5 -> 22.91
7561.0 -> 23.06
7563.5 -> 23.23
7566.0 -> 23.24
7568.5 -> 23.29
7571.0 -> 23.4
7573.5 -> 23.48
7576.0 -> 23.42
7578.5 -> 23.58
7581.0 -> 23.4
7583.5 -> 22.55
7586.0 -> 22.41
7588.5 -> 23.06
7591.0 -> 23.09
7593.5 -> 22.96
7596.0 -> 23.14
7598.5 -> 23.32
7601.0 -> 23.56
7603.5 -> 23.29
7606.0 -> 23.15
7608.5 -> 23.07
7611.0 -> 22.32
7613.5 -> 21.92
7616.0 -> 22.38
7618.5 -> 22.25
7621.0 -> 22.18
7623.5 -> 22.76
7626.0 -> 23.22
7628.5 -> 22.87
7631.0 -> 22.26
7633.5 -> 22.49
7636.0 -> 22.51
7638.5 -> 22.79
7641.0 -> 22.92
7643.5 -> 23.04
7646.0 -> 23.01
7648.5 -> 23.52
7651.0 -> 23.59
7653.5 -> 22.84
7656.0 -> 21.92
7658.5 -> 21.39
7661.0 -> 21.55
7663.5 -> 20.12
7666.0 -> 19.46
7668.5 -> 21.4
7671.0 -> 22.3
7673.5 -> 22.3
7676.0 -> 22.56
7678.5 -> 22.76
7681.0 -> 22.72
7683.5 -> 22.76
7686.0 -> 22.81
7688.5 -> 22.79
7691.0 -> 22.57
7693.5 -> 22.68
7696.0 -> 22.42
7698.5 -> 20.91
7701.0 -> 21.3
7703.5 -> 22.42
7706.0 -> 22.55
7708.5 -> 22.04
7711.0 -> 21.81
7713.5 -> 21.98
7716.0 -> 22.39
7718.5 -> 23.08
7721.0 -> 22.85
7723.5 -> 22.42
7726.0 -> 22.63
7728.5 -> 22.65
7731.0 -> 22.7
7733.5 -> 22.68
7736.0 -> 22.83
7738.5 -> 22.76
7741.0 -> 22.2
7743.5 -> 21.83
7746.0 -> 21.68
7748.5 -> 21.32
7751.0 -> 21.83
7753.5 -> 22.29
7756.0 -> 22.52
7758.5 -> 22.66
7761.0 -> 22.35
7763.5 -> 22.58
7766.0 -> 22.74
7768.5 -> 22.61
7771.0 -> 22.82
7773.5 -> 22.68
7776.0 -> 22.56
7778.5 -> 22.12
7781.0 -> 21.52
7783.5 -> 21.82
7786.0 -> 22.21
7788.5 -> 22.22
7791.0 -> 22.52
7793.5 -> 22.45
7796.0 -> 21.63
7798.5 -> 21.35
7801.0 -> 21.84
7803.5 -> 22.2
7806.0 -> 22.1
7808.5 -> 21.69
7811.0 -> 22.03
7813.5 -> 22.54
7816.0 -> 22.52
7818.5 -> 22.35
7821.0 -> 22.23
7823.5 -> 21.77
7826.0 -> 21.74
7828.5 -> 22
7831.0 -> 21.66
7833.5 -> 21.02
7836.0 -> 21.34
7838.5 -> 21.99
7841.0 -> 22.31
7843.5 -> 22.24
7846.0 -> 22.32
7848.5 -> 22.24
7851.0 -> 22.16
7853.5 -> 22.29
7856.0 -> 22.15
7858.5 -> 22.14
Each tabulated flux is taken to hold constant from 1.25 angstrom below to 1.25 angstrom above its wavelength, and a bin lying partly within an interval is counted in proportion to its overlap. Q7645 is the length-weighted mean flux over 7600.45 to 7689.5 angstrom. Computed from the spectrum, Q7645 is 22.5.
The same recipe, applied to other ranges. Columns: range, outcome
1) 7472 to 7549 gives 23.3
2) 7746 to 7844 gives 22.1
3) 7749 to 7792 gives 22.3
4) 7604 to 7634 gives 22.6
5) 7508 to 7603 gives 23.2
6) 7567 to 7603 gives 23.2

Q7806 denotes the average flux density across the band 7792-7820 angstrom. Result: 22.1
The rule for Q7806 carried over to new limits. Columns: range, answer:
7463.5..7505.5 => 23.4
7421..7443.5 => 23.3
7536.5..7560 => 23.2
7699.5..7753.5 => 22.3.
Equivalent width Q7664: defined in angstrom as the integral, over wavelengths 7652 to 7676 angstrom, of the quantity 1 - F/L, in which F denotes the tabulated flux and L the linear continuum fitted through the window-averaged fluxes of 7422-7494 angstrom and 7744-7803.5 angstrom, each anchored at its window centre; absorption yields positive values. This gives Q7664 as 1.1 angstrom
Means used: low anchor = 23.3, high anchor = 22.2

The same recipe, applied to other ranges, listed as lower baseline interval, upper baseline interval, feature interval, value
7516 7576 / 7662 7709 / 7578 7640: -0.25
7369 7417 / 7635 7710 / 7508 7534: -0.38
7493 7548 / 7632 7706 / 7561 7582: -0.48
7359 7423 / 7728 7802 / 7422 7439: -0.20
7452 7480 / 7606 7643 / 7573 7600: -0.40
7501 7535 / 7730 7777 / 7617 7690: 1.11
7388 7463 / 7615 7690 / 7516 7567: -1.17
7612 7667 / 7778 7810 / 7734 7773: -0.50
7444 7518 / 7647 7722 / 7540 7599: -1.01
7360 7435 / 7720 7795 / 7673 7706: 0.19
